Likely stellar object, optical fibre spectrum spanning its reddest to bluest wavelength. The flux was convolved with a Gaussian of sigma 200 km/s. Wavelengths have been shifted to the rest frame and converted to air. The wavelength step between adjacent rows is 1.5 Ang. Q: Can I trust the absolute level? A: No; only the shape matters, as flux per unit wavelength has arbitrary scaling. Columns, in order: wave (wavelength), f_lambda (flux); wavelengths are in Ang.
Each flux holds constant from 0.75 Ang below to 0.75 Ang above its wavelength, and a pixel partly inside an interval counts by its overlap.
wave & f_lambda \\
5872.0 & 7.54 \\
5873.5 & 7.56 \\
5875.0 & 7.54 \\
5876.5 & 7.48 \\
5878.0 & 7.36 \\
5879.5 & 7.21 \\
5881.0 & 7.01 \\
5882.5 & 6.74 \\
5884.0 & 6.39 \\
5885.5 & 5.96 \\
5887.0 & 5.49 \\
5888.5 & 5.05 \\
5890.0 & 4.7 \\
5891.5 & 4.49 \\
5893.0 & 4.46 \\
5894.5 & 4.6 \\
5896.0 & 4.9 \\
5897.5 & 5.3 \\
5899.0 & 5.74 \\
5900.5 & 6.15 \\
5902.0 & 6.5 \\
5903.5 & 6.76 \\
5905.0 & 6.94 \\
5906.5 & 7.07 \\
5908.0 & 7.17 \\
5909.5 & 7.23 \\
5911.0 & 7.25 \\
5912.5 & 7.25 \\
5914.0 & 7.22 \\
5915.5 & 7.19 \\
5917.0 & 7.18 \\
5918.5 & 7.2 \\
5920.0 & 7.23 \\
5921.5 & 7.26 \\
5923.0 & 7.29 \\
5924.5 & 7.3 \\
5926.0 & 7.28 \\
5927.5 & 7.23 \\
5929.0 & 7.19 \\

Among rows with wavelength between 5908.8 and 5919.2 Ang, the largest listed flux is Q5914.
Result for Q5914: 7.25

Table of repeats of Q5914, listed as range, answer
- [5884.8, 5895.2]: 5.96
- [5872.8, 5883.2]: 7.56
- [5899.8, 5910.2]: 7.23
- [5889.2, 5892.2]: 4.7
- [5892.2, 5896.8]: 4.9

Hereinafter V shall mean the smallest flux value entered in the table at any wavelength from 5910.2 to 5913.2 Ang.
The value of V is 7.25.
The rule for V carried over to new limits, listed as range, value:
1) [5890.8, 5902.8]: 4.46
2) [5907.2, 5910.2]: 7.17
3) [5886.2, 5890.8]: 4.7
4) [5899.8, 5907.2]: 6.15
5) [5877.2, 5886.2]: 5.96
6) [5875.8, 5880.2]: 7.21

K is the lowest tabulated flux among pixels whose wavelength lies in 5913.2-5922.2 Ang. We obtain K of 7.18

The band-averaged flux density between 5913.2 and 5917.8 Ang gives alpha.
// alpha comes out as 7.2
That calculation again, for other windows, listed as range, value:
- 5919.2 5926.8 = 7.27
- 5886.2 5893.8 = 4.84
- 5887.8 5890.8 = 4.87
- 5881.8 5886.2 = 6.36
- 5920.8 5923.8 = 7.28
